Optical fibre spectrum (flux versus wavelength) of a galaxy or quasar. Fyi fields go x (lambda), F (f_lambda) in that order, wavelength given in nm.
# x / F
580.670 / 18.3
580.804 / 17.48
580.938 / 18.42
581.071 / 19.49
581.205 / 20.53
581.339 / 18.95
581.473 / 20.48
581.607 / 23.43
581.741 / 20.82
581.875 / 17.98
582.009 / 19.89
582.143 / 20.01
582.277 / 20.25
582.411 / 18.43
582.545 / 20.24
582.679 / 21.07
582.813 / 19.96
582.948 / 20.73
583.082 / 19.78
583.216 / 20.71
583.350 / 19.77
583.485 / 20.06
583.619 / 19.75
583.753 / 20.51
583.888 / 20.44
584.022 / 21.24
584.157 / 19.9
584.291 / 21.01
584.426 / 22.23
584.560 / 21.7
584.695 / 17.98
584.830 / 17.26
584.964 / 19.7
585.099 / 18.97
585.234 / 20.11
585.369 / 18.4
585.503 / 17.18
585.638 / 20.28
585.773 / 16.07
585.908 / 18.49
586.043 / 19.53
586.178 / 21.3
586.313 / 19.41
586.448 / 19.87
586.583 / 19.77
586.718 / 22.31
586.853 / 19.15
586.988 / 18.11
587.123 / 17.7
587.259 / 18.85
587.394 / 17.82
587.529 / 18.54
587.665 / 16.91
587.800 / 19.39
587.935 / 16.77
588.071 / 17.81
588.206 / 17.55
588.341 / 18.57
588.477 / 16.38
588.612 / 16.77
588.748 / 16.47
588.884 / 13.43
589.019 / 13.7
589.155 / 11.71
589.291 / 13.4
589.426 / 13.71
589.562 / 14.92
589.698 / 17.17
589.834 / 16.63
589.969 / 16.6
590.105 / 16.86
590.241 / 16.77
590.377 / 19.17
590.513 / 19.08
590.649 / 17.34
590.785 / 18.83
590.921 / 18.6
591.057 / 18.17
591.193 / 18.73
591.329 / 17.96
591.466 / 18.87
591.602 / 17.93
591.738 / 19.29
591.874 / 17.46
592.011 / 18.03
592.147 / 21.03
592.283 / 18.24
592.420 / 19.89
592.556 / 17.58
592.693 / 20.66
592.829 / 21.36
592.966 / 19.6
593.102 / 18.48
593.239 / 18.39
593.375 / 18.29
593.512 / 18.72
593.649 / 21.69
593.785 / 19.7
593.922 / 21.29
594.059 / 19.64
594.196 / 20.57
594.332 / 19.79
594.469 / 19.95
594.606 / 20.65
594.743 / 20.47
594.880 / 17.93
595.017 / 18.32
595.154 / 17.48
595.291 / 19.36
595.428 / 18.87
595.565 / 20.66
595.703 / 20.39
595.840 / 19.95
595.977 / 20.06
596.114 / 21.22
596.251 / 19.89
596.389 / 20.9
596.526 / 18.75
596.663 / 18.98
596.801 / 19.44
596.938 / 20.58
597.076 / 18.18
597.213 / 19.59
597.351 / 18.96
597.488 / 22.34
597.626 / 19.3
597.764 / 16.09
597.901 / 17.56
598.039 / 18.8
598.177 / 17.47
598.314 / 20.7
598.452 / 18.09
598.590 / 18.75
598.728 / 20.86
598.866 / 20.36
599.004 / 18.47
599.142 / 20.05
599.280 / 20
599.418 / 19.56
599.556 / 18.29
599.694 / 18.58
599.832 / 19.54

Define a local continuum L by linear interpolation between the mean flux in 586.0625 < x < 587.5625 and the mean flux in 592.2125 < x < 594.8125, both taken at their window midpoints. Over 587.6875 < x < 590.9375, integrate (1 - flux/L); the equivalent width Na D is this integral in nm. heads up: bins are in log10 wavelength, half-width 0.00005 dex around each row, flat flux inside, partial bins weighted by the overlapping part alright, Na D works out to 0.49 nm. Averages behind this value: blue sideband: 19.4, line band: 16.5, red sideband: 19.7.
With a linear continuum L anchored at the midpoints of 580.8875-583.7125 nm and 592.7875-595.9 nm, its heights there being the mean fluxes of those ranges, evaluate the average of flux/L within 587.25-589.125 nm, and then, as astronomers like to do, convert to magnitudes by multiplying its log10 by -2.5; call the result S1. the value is 0.17 mag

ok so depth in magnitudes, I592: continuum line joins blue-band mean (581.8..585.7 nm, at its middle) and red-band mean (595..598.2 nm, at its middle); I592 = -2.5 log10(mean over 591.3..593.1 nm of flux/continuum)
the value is 0.025 mag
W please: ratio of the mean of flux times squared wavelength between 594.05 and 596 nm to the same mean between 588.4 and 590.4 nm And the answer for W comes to 1.29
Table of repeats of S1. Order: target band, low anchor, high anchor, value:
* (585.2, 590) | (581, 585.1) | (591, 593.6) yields 0.12 mag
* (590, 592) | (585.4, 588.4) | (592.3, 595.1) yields 0.06 mag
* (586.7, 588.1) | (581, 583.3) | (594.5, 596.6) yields 0.09 mag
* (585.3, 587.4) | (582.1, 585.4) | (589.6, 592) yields 0.01 mag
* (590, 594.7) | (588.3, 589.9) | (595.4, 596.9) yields -0.10 mag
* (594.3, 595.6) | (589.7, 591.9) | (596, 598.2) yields -0.03 mag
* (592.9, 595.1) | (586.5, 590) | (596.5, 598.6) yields -0.08 mag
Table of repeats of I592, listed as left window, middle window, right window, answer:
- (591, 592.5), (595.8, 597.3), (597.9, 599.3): -0.04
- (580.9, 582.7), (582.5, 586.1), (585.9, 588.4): -0.02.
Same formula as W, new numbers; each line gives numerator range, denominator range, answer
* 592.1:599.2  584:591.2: 1.11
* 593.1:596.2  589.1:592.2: 1.15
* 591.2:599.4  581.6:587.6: 1.02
